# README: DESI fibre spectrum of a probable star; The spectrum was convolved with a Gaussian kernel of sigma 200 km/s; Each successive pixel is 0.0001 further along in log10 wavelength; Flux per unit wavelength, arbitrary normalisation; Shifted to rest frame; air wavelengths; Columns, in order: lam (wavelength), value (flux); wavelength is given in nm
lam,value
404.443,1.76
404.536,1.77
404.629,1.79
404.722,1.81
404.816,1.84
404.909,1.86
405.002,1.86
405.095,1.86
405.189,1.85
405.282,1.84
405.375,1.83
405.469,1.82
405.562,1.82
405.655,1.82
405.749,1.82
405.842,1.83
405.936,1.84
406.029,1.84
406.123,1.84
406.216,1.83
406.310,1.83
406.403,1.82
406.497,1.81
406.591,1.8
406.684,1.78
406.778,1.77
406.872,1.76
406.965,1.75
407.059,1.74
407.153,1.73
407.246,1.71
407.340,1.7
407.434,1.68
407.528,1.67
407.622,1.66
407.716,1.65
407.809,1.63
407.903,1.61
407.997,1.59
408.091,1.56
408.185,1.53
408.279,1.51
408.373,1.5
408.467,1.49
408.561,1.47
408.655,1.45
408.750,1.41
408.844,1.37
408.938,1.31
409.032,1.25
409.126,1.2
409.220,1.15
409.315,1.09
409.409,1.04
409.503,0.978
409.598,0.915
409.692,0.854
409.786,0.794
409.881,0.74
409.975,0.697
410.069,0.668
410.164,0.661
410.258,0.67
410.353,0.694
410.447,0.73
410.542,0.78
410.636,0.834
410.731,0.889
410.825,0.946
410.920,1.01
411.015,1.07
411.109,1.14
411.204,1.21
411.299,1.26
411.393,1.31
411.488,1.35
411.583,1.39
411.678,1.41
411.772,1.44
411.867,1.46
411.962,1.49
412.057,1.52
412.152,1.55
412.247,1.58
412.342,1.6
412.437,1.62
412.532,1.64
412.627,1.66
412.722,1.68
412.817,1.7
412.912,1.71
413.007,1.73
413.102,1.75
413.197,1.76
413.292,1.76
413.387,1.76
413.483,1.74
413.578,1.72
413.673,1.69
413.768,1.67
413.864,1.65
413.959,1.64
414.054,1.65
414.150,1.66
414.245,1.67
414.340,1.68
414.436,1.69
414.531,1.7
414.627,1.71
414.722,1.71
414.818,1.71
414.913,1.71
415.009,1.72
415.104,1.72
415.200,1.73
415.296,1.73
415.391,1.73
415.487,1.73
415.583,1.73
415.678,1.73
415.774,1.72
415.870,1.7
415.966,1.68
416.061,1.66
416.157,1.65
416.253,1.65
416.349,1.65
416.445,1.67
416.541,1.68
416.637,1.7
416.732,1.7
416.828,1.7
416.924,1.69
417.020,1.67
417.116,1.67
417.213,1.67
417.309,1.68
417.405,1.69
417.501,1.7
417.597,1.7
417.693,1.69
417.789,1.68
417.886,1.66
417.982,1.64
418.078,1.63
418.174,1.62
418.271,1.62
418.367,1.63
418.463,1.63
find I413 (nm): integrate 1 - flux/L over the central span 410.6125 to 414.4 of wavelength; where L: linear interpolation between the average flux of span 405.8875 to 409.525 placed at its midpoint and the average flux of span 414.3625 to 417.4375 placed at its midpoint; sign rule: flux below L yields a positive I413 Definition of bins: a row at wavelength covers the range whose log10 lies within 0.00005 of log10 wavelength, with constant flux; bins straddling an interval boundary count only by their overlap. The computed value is 0.33 nm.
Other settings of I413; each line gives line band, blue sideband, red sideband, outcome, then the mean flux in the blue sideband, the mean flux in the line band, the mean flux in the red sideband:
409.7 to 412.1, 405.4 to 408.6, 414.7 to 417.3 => 0.93 nm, 1.71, 1.04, 1.7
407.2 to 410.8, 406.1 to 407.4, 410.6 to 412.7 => 0.87 nm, 1.77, 1.21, 1.34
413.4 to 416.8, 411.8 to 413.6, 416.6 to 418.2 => -0.06 nm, 1.65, 1.69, 1.68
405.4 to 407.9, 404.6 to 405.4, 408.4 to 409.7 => -0.28 nm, 1.84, 1.77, 1.23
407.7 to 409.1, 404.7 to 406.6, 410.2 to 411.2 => -0.17 nm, 1.83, 1.48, 0.889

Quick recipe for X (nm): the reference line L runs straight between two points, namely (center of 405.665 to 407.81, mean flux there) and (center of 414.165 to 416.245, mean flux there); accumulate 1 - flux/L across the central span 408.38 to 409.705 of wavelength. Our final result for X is 0.39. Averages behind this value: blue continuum 1.76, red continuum 1.7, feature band 1.23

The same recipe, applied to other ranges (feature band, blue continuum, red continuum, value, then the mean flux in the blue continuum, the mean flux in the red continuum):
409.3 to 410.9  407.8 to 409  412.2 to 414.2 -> 0.757 nm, 1.49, 1.68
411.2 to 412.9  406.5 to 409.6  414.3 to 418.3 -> 0.099 nm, 1.51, 1.69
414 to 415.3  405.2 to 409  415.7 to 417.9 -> -0.012 nm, 1.69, 1.68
